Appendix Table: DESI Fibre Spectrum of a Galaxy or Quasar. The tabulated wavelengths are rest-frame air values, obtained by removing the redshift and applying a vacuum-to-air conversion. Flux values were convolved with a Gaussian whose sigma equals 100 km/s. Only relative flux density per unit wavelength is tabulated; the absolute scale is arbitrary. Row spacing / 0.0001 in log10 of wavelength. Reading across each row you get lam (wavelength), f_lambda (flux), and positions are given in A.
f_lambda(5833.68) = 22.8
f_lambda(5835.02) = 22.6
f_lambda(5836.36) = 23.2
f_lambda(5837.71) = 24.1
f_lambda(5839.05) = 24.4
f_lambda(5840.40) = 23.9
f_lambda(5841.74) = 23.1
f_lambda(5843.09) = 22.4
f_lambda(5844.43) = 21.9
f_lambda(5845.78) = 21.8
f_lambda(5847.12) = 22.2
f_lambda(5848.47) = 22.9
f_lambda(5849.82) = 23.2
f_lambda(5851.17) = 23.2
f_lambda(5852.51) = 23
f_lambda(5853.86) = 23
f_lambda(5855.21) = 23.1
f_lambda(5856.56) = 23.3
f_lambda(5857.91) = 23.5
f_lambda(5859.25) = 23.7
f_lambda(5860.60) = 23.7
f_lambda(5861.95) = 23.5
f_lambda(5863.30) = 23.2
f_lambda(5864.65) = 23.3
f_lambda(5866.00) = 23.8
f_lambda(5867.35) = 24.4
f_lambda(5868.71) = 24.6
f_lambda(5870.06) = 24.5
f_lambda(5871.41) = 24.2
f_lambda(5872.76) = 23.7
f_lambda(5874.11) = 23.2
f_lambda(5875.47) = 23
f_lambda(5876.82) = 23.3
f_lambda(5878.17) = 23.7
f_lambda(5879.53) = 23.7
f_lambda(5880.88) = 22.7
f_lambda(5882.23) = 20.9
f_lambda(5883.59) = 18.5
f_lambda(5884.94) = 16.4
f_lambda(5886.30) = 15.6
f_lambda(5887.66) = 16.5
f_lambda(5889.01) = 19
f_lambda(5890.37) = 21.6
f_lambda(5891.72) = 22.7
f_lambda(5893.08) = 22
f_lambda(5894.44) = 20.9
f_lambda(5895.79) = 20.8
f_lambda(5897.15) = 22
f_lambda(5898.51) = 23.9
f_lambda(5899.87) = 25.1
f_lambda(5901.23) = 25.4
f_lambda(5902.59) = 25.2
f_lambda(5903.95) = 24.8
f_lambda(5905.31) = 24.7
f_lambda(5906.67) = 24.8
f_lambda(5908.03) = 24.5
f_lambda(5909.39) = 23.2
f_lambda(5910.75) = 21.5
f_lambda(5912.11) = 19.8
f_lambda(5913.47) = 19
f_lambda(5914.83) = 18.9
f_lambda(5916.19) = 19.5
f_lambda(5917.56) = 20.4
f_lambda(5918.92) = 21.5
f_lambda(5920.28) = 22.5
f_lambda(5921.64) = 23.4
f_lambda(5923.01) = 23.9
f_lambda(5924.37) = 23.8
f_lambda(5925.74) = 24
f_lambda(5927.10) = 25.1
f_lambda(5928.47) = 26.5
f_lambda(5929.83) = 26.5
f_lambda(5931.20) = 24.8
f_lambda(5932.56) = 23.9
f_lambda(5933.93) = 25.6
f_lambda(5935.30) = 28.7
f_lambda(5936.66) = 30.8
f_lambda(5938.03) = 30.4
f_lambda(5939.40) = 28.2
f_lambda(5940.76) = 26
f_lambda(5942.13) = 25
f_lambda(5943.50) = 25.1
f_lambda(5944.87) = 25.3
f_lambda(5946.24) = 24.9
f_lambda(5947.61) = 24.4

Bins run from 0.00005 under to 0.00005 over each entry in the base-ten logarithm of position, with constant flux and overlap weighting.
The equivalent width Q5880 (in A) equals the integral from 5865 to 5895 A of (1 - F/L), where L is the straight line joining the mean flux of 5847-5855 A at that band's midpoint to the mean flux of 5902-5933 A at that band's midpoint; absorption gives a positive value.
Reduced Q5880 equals 1.62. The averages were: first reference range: 23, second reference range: 23.1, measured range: 21.8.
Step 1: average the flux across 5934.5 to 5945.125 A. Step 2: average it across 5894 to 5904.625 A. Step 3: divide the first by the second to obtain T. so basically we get 1.17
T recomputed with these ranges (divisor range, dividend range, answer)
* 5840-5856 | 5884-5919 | 0.94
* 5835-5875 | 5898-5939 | 1.03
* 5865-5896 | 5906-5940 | 1.11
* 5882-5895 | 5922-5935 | 1.29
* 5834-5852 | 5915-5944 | 1.08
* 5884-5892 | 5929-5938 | 1.46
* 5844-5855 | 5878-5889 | 0.86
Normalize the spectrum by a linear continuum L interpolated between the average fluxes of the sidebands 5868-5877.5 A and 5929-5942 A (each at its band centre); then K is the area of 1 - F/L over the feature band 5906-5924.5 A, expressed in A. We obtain 2.98 A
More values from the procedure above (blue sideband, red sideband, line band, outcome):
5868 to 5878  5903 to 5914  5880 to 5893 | 2.2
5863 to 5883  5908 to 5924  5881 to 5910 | 0.7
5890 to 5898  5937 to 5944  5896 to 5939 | 0.8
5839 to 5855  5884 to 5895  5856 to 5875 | -2.2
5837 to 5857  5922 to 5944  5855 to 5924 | 6.0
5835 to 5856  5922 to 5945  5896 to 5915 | 1.5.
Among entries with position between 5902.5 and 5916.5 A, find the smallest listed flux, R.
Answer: 18.9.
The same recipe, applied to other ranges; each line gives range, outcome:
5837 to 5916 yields 15.6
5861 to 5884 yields 18.5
